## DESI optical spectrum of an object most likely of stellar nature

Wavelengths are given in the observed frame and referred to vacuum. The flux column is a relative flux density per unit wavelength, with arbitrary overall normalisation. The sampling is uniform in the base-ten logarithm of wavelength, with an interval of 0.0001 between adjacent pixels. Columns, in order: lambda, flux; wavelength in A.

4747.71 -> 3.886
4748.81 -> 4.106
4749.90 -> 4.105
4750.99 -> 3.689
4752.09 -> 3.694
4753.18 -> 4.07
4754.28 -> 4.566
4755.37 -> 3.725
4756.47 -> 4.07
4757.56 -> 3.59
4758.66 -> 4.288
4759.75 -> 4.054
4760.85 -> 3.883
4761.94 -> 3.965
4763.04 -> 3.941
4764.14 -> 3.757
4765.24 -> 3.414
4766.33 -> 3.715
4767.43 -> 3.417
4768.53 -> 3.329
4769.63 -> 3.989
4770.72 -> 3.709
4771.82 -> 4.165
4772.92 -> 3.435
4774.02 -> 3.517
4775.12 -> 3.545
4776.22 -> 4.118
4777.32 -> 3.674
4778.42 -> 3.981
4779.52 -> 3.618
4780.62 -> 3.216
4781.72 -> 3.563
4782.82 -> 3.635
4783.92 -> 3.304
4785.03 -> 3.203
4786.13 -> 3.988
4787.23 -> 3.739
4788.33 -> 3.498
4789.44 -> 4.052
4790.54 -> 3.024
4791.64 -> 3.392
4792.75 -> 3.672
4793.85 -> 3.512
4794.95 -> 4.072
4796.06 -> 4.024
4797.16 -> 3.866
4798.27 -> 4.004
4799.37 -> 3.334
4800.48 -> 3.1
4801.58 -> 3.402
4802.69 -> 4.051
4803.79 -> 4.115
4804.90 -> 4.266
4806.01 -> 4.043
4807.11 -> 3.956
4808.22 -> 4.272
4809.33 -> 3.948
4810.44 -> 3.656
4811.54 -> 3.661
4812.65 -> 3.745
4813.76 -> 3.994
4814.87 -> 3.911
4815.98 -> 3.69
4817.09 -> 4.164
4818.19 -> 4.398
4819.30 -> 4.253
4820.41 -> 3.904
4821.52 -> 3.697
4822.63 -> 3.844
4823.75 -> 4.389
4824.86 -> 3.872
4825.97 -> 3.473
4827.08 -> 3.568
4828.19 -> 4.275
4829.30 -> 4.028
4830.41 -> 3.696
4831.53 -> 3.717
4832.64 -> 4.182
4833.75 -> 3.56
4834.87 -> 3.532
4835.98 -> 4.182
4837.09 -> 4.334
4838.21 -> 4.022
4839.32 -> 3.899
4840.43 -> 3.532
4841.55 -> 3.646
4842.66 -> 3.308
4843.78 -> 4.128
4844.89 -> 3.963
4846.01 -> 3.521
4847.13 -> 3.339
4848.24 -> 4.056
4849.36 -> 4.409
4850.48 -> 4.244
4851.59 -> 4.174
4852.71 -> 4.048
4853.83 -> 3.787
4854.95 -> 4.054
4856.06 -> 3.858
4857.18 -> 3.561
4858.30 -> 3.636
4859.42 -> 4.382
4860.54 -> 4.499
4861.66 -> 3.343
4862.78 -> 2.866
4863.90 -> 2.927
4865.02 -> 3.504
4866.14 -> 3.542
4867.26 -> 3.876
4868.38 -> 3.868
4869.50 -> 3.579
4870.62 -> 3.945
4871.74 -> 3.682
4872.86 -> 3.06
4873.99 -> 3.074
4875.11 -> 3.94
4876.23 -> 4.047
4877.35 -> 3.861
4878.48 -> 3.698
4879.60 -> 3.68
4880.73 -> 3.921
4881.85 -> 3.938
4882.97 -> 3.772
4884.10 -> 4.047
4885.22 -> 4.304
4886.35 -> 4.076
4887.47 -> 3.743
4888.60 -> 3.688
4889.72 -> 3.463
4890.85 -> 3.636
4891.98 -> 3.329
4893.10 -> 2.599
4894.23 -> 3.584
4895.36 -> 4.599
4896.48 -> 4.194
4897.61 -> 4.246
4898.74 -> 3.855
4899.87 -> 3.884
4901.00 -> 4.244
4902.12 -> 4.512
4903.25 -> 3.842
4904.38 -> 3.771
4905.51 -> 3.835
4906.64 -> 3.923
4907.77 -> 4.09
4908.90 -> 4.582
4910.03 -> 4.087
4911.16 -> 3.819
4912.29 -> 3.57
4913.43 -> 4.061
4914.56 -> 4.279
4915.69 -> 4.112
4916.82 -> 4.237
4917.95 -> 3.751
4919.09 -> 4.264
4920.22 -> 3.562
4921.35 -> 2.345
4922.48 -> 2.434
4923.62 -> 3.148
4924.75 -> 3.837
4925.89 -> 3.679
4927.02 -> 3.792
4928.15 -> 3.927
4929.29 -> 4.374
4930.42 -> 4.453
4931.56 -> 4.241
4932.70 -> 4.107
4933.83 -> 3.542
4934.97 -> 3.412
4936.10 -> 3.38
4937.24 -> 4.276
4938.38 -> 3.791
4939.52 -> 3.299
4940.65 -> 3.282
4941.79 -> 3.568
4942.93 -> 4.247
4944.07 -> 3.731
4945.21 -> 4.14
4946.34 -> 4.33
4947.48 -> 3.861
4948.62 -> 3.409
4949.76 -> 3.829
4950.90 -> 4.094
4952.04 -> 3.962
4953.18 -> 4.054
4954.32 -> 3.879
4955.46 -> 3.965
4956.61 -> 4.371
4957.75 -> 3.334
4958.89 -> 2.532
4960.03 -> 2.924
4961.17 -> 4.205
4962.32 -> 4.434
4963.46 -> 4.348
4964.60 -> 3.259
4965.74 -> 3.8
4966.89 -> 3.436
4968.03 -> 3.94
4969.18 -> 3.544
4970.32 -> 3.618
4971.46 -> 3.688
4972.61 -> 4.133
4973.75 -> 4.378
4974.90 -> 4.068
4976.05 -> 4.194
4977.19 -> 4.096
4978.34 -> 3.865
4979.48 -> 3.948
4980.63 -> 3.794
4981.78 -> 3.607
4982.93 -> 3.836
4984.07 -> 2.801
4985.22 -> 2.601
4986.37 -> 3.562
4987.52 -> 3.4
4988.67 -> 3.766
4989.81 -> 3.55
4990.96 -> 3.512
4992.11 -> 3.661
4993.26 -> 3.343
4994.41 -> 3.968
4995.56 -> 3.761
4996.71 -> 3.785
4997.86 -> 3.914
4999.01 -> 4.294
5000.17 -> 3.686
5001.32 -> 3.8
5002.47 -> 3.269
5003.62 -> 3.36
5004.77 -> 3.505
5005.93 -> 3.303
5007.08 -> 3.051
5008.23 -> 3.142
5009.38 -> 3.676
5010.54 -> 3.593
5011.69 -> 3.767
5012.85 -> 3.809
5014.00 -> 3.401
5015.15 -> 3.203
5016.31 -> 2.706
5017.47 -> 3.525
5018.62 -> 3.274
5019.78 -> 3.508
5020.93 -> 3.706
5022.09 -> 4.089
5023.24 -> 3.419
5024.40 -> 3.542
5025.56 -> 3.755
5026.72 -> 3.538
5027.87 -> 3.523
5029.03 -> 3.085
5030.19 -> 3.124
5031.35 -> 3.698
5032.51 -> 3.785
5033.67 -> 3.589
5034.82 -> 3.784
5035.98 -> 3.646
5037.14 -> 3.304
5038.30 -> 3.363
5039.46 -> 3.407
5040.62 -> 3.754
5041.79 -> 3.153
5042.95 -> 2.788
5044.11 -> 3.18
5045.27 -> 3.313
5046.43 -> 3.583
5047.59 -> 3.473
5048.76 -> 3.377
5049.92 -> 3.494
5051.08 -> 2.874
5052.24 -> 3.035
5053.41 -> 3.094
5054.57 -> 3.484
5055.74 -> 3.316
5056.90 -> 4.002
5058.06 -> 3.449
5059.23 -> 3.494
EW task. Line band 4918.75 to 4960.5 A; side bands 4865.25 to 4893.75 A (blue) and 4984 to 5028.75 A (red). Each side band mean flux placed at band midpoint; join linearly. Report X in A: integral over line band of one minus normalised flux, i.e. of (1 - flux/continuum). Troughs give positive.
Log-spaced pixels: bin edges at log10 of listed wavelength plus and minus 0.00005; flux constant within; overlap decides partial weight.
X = -1.2 A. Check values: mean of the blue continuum 3.69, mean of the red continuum 3.52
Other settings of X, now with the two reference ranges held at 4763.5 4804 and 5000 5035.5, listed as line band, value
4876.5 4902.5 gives -2.1 A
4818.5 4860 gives -3.3 A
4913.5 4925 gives -0.2 A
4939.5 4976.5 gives -3.0 A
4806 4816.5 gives -0.7 A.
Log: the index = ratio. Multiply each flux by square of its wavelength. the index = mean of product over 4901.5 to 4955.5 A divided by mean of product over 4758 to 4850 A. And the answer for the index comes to 1.07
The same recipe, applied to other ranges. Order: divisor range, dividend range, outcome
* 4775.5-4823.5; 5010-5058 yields 1.00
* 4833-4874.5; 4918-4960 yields 1.03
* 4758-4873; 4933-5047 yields 1.03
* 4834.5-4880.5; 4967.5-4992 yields 1.03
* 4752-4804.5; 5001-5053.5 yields 1.02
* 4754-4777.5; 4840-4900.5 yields 1.03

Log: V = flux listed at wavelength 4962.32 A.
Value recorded 4.434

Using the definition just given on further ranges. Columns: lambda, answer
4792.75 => 3.672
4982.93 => 3.836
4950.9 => 4.094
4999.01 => 4.294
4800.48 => 3.1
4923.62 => 3.148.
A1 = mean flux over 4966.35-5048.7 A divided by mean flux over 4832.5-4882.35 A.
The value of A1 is 0.94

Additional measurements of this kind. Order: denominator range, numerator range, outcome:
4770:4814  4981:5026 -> 0.95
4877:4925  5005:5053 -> 0.90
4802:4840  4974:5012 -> 0.92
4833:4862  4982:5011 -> 0.91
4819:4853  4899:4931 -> 0.99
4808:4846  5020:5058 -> 0.89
